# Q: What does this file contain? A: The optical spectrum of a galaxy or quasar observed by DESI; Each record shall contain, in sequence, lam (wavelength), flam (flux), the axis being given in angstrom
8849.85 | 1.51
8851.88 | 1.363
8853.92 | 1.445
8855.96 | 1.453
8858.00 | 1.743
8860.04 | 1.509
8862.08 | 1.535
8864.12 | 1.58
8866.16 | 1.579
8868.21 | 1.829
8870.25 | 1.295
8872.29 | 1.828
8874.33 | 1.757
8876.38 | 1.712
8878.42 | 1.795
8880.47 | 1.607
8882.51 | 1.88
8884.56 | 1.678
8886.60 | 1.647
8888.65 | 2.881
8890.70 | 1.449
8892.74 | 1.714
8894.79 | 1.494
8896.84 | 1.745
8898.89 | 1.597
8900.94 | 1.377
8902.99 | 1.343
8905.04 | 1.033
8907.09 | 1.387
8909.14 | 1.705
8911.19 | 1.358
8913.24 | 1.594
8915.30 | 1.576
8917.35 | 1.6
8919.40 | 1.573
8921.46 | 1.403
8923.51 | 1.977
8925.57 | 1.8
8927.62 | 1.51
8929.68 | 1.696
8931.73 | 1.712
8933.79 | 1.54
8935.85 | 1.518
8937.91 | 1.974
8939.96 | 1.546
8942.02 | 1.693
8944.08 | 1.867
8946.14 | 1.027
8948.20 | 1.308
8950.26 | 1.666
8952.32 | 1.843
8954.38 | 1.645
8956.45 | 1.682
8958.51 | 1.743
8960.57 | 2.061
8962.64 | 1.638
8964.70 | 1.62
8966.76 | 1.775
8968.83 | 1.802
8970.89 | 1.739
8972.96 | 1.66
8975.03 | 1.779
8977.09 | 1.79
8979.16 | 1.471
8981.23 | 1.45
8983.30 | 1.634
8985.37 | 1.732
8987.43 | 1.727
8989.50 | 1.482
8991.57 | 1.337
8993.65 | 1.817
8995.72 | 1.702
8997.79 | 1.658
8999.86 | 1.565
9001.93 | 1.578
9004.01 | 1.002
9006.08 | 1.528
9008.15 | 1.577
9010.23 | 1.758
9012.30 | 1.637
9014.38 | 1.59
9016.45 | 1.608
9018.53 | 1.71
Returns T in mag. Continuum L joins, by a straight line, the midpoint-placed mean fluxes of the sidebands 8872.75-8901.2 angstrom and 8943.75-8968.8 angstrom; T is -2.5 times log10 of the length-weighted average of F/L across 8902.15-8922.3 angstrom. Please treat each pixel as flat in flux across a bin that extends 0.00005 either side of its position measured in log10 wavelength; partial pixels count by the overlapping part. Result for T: 0.176 mag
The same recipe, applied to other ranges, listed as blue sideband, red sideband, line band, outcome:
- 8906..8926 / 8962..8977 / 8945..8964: 0.04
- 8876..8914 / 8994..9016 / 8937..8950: 0.02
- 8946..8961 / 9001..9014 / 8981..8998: -0.04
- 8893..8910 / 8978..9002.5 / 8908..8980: -0.08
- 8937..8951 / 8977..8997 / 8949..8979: -0.09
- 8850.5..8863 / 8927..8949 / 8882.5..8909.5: -0.06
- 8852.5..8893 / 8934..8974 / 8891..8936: 0.08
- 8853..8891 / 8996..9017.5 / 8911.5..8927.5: 0.02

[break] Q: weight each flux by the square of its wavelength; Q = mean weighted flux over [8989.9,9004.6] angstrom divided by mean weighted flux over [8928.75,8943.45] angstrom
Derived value 0.93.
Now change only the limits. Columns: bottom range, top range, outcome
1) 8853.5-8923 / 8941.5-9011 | 1.03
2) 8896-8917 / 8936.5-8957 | 1.11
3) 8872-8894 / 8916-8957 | 0.91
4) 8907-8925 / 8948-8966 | 1.08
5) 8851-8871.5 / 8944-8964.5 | 1.09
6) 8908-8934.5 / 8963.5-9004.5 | 1.02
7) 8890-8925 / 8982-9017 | 1.06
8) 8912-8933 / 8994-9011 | 0.96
